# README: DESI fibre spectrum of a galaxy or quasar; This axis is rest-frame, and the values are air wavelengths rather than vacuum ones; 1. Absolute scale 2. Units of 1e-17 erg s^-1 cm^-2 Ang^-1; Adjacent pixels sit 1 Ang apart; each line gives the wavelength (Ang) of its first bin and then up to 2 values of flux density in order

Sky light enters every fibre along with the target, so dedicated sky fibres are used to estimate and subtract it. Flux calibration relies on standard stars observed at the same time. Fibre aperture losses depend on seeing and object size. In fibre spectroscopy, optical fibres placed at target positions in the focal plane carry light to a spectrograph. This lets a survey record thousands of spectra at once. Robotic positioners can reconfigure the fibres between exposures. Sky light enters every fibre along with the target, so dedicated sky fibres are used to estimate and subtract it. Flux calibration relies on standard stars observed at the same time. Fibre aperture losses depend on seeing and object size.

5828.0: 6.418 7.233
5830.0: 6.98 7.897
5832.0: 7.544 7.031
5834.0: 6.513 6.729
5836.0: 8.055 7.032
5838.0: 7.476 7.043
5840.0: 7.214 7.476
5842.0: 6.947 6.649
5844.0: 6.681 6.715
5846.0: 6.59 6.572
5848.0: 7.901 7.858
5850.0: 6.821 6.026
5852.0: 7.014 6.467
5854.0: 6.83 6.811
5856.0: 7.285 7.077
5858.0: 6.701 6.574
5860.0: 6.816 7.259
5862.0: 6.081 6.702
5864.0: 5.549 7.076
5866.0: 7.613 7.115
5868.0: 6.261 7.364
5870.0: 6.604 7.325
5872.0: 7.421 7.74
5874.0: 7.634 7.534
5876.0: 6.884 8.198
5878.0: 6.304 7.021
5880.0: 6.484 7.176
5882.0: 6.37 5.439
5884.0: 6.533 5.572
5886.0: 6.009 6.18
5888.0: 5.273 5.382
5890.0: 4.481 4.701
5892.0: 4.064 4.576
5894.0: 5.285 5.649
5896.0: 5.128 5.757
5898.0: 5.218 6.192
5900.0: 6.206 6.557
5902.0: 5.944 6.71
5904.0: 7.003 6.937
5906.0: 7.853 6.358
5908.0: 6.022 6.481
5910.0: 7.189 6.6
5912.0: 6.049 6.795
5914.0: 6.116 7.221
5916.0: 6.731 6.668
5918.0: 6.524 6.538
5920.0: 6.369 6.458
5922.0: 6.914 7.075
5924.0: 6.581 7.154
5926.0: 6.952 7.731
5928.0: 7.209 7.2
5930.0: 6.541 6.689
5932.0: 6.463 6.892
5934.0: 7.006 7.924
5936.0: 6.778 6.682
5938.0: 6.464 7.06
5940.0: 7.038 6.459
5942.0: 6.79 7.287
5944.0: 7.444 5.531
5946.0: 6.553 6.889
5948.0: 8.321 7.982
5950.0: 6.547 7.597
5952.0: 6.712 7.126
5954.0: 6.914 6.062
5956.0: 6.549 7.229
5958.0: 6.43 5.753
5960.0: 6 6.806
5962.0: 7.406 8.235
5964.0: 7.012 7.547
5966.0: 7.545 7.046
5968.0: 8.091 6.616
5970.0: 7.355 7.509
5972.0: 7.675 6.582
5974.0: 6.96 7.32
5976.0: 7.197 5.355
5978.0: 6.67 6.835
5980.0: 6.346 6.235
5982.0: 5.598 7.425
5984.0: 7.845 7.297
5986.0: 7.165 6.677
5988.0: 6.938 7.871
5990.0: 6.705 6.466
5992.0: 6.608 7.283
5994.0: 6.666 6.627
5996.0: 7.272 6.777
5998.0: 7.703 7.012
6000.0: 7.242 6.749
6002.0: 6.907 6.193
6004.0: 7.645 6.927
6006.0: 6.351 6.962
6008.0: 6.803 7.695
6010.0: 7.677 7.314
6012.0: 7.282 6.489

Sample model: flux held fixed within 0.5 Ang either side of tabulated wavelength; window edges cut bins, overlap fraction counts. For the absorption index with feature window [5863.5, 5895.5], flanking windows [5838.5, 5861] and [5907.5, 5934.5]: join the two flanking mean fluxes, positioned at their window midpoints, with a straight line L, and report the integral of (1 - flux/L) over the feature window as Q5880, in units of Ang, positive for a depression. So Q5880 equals 2.39 Ang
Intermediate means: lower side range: 6.92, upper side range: 6.75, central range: 6.34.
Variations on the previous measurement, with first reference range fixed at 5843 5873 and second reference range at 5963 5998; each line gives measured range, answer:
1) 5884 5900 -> 3.6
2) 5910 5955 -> 0.5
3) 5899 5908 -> 0.4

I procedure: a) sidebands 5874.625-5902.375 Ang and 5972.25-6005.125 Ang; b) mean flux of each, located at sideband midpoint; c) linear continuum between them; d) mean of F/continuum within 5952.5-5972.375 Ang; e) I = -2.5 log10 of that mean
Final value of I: -0.06 mag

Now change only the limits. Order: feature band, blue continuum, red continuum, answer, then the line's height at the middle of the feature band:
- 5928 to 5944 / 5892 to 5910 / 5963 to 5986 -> -0.061 mag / 6.54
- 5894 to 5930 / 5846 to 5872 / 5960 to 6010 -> 0.061 mag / 6.93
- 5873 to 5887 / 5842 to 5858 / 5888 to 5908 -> -0.088 mag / 6.19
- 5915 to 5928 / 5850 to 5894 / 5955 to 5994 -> -0.021 mag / 6.71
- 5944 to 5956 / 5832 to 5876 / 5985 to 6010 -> 0.008 mag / 6.99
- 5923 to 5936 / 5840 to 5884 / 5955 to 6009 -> -0.015 mag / 6.93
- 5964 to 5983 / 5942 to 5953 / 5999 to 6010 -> 0.016 mag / 7.03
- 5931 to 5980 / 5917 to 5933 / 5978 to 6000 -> -0.013 mag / 6.87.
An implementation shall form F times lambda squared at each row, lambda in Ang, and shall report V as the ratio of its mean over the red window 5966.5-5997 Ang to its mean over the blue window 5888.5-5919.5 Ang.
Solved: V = 1.2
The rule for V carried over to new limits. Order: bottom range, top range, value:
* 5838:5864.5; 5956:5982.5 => 1.05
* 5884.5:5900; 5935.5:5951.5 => 1.33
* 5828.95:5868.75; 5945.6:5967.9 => 1.05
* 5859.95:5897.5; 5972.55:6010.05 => 1.13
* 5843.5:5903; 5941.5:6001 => 1.12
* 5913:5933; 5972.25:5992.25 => 1.02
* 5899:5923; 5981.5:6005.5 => 1.08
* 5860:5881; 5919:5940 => 1.00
